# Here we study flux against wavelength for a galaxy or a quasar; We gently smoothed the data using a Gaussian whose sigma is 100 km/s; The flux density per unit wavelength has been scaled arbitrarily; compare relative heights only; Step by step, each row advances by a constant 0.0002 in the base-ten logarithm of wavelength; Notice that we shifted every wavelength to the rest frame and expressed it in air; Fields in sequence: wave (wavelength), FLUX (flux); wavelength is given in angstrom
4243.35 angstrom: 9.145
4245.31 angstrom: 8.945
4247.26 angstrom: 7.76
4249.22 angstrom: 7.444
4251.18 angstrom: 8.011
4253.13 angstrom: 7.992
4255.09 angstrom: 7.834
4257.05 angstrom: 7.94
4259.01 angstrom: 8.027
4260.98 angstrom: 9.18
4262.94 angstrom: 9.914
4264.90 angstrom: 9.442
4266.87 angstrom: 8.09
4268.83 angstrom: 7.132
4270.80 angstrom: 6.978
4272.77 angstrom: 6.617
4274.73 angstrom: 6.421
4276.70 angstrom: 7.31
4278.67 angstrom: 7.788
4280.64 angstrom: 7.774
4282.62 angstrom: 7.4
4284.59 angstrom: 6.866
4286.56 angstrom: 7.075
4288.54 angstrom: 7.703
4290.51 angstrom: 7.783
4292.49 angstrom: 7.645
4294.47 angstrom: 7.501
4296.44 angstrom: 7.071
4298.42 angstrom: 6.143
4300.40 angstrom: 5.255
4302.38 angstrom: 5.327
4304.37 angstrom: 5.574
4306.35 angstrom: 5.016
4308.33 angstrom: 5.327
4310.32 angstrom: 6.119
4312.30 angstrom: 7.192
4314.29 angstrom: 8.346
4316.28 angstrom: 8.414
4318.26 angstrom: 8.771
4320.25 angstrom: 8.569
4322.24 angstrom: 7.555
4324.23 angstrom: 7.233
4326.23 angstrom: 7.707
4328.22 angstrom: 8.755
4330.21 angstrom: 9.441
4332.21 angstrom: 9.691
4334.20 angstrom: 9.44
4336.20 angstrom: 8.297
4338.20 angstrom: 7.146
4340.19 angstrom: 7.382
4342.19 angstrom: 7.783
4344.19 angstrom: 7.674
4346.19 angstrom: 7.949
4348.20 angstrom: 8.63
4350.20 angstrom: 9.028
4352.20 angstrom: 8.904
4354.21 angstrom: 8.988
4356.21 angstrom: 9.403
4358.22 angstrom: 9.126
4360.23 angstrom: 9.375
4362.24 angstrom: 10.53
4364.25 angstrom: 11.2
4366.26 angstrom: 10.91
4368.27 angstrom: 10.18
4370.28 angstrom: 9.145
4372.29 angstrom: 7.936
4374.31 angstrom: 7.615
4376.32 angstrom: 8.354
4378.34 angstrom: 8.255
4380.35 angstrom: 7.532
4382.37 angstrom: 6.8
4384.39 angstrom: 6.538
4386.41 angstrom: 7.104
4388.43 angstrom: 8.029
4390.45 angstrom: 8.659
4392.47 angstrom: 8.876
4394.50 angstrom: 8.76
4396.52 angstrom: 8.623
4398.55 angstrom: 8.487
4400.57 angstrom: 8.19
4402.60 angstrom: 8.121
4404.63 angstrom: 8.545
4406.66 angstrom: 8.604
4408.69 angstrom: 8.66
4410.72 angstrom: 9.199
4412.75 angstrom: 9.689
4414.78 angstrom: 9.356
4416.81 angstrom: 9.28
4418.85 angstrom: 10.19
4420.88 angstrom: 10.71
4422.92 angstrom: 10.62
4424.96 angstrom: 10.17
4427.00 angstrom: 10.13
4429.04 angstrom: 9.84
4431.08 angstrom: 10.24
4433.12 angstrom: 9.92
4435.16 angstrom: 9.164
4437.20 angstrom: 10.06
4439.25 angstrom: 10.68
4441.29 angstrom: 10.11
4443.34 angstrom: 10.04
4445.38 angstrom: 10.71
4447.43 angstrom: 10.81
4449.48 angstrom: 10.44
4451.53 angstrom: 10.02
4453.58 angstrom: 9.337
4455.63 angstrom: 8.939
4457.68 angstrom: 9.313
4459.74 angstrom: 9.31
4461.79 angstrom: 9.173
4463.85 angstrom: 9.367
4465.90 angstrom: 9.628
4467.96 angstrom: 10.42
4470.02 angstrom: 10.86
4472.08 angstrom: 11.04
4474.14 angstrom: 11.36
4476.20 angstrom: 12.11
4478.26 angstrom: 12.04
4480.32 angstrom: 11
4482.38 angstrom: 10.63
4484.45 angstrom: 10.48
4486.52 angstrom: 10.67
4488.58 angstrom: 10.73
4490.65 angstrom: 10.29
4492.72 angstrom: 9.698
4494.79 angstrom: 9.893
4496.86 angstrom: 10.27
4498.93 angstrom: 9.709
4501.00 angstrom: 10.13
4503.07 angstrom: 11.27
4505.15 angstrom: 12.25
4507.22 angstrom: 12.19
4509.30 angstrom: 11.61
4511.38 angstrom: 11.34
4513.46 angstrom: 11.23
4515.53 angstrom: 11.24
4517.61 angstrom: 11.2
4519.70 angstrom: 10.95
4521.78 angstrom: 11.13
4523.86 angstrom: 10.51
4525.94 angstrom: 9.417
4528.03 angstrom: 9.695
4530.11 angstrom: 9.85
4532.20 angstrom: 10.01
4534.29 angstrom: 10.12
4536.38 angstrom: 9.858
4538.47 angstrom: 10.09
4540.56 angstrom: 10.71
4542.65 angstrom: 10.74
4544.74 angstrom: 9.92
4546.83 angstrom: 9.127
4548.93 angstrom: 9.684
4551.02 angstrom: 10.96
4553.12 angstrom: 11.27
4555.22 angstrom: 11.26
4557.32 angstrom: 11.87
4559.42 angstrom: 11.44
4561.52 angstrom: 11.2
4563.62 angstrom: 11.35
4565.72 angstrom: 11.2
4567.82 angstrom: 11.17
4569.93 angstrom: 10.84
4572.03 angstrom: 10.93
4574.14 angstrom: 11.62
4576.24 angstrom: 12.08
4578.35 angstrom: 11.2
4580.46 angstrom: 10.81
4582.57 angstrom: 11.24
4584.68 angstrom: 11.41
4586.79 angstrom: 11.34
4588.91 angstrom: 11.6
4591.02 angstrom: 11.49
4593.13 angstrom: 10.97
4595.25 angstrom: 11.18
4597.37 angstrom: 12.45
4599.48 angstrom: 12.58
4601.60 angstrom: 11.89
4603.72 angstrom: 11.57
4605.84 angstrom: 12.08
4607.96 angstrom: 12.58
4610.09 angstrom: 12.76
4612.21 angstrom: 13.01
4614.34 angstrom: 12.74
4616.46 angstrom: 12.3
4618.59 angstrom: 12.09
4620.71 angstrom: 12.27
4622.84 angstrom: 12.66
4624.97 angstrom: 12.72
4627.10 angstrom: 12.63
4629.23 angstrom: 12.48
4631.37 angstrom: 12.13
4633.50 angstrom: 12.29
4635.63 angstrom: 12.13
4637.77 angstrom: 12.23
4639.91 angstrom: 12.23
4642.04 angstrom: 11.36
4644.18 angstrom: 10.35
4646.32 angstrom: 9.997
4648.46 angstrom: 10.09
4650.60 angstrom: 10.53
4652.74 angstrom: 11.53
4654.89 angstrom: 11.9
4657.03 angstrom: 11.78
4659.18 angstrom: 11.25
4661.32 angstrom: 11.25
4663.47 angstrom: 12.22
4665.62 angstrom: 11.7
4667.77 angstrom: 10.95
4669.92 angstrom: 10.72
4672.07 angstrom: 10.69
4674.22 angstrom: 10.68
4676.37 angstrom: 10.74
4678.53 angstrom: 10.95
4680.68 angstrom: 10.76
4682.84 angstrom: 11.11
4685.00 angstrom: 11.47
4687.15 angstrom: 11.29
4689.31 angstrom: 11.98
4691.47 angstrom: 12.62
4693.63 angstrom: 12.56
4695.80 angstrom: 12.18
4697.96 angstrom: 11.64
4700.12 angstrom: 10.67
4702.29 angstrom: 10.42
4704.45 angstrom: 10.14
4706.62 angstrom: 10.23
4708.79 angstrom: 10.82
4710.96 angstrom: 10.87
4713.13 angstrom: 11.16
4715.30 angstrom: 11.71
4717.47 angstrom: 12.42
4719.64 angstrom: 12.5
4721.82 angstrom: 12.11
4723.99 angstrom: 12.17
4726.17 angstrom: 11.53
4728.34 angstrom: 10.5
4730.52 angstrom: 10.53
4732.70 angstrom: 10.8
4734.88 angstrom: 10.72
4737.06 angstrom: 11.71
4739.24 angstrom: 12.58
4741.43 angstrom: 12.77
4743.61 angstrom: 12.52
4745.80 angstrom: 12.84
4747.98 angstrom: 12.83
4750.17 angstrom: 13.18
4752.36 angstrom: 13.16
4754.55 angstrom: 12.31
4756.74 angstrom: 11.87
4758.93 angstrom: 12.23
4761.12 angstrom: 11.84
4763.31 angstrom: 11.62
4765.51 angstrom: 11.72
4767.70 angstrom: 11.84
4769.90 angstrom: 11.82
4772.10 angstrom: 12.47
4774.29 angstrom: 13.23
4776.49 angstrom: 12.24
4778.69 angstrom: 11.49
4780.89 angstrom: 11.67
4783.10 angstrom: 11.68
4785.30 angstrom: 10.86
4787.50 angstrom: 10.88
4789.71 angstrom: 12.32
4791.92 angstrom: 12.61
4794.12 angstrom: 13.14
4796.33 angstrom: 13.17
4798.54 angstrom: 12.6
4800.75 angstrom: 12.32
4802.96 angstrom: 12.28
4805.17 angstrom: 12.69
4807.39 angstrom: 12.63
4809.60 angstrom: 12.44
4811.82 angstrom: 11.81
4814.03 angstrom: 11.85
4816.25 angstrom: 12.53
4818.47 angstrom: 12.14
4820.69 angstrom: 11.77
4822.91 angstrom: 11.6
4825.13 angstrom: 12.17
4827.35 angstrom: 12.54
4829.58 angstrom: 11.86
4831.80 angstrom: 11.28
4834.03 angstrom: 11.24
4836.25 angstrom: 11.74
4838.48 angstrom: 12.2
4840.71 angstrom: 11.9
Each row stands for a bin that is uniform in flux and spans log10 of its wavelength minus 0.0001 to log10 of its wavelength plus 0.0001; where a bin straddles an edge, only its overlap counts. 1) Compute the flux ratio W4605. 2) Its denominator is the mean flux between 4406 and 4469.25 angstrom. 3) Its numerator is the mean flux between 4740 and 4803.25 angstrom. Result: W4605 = 1.25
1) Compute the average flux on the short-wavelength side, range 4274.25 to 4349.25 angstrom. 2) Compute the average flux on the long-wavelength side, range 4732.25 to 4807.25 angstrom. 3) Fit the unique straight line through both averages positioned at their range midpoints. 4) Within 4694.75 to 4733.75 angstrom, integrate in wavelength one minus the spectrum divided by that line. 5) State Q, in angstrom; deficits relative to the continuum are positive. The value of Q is 1.3 angstrom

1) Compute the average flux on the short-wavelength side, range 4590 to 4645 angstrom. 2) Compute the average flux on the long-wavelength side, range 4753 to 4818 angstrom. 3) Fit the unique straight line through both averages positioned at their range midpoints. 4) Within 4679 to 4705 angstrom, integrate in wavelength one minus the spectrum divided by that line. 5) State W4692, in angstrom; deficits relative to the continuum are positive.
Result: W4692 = 1.55 angstrom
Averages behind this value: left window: 12.1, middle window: 11.4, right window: 12.2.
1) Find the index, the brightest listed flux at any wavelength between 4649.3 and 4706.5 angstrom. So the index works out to 12.62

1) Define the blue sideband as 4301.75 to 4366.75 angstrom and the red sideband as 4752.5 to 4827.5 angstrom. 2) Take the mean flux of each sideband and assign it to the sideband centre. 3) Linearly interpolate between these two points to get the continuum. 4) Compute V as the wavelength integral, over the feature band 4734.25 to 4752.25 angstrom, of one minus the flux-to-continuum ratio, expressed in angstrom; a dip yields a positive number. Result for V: -1.1 angstrom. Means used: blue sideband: 8.2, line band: 12.5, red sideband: 12.1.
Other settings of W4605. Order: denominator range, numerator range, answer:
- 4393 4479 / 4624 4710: 1.16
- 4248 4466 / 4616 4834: 1.39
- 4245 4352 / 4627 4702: 1.49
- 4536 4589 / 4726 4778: 1.10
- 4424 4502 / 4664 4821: 1.15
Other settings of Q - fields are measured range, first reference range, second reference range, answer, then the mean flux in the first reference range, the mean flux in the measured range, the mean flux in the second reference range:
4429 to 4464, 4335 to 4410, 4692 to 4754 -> -2.6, 8.53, 9.87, 11.7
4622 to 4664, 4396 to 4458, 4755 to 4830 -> -2.2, 9.63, 11.7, 12.1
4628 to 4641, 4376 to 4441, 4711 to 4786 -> -1.5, 9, 12.3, 12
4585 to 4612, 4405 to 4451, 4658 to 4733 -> -2.7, 9.92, 11.9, 11.3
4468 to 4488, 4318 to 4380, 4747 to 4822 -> -2.7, 8.73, 11.1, 12.2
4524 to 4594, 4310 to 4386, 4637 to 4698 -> -2.9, 8.48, 10.8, 11.3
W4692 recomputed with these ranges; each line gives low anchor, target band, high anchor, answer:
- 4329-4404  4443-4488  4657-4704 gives -4.29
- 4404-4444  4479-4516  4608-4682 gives -1.48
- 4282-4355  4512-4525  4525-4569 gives -1.13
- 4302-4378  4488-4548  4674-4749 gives -4.22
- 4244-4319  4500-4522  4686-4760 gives -3.80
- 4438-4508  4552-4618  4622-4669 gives -2.59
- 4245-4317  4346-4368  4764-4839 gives -4.12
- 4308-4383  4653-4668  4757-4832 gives -0.80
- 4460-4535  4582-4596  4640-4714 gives -0.54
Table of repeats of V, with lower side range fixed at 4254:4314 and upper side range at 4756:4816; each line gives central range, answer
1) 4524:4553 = -1.1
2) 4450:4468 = -1.1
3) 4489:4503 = -1.3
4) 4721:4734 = 0.3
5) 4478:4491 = -2.3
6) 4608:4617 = -2.0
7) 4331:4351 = -1.4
